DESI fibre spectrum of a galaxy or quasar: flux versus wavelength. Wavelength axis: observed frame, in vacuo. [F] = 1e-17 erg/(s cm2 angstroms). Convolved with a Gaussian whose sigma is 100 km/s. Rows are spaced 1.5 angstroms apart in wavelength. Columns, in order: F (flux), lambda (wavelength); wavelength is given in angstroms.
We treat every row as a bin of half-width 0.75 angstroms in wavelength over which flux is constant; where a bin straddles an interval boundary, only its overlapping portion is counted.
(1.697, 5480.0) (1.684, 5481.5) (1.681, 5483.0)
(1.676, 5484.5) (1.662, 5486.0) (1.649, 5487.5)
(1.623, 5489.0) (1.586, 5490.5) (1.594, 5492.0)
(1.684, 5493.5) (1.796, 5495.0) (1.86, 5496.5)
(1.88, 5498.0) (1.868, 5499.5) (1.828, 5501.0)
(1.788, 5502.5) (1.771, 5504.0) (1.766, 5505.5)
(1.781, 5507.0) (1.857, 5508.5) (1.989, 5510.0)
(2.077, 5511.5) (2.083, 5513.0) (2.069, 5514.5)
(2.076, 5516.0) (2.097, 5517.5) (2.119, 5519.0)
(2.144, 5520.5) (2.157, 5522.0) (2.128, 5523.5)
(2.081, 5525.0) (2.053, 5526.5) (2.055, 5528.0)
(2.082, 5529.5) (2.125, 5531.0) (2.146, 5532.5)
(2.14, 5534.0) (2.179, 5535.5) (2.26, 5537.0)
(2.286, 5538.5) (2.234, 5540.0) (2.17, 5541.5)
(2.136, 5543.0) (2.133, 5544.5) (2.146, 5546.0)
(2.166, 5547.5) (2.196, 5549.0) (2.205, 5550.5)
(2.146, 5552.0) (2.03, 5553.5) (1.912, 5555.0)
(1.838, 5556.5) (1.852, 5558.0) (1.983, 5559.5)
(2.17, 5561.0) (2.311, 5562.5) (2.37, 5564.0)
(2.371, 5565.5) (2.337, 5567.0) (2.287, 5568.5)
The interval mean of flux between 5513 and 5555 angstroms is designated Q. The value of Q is 2.13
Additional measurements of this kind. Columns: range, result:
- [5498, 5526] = 1.98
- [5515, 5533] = 2.1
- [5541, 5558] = 2.09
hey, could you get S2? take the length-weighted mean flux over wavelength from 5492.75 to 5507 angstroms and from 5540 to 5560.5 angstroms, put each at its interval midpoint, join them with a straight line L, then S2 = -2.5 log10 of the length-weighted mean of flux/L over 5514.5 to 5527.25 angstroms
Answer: -0.10 mag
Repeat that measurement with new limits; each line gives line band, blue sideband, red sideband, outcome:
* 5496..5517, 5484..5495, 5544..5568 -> -0.079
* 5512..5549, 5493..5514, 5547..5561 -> -0.095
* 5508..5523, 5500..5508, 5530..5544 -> -0.078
